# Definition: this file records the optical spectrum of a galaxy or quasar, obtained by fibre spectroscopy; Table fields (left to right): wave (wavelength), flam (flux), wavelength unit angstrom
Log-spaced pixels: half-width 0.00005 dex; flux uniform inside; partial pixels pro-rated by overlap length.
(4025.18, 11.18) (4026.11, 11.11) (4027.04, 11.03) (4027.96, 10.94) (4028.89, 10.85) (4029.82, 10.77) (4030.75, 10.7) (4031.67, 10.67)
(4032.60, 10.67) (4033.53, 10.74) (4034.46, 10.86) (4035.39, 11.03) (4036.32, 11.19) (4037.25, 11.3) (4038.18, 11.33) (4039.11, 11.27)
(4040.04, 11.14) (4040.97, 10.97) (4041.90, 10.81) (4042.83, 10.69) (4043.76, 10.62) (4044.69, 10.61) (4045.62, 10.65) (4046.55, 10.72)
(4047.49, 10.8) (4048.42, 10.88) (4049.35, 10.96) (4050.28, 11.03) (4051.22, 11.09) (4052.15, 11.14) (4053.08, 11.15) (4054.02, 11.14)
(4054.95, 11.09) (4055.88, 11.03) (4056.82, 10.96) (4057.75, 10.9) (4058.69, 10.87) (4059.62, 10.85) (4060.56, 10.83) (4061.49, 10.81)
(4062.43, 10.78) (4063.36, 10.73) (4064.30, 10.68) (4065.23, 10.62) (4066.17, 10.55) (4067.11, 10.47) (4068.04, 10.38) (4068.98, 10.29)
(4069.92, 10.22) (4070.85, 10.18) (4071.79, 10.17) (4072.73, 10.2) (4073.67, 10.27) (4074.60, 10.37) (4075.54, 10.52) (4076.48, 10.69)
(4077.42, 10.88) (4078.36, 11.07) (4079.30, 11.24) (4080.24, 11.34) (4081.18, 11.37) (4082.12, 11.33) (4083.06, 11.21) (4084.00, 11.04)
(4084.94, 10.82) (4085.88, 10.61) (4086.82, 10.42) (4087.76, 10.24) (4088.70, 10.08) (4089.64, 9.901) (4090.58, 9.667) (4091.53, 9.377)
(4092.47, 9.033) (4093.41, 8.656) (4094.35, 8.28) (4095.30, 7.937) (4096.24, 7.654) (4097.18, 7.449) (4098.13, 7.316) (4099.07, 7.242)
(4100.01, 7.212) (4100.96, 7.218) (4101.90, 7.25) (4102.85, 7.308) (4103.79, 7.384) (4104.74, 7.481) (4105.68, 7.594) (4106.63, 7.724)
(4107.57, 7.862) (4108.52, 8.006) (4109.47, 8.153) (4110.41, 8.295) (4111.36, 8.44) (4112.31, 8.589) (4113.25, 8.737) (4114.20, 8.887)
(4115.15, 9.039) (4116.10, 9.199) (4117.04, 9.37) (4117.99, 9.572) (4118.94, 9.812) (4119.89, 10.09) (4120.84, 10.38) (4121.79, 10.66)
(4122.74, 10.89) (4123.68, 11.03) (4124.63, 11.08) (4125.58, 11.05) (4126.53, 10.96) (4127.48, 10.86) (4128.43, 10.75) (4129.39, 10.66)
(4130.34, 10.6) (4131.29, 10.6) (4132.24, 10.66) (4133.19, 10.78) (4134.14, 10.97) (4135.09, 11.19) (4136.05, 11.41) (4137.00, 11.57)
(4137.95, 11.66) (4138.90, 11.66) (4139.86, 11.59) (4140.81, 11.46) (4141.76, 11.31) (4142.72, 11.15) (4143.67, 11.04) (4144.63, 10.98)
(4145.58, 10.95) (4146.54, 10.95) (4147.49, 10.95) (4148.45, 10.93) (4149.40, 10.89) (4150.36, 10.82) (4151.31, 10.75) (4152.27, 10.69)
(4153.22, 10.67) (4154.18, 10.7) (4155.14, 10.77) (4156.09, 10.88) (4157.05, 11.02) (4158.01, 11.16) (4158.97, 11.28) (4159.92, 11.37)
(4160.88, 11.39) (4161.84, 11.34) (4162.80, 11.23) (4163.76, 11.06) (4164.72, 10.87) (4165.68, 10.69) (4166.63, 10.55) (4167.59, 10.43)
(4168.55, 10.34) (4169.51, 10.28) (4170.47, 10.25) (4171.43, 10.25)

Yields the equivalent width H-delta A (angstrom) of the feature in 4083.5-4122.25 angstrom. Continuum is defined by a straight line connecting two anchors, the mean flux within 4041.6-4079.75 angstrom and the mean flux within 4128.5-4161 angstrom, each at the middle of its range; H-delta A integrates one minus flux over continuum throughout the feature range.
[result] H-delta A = 7.5 angstrom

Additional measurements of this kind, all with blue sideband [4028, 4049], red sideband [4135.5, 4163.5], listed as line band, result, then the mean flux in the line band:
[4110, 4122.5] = 1.9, 9.34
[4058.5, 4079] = 0.7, 10.6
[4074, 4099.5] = 2.6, 9.85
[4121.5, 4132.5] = 0.2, 10.8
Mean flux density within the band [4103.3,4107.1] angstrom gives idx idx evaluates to 7.55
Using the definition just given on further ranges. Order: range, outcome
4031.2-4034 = 10.7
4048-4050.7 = 11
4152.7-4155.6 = 10.7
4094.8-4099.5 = 7.52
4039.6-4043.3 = 10.9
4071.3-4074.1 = 10.2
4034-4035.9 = 10.9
